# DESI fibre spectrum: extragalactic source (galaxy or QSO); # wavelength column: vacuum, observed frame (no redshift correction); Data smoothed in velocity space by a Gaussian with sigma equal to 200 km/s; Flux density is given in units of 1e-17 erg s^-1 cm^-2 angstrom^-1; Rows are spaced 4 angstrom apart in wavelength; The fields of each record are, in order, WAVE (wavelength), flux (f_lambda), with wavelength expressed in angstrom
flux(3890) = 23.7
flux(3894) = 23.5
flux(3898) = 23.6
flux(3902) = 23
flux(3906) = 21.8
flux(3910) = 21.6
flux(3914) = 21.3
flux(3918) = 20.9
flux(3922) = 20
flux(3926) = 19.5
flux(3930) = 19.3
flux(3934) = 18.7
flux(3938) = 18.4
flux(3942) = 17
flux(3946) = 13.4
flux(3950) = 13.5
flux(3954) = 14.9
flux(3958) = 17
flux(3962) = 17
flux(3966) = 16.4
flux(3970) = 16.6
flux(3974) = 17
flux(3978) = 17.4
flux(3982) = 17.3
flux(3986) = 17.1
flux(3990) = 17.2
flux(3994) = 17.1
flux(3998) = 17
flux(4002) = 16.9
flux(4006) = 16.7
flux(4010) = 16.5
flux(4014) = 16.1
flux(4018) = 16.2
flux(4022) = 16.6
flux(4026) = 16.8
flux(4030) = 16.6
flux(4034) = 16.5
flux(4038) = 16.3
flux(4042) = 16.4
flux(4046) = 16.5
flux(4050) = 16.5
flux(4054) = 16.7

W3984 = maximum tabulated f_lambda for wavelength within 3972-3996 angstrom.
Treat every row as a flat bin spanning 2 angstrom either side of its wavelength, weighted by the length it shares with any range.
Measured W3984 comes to 17.4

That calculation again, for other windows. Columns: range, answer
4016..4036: 16.8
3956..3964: 17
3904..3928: 21.8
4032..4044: 16.5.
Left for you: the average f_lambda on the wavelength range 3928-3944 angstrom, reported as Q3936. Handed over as 18.4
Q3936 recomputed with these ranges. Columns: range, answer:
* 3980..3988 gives 17.2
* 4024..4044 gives 16.5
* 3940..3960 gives 15.2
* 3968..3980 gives 17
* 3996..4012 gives 16.8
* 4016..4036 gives 16.5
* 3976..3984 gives 17.4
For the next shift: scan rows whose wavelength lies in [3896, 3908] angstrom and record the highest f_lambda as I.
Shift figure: 23.6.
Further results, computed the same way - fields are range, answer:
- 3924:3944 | 19.5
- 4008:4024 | 16.6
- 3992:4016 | 17.1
